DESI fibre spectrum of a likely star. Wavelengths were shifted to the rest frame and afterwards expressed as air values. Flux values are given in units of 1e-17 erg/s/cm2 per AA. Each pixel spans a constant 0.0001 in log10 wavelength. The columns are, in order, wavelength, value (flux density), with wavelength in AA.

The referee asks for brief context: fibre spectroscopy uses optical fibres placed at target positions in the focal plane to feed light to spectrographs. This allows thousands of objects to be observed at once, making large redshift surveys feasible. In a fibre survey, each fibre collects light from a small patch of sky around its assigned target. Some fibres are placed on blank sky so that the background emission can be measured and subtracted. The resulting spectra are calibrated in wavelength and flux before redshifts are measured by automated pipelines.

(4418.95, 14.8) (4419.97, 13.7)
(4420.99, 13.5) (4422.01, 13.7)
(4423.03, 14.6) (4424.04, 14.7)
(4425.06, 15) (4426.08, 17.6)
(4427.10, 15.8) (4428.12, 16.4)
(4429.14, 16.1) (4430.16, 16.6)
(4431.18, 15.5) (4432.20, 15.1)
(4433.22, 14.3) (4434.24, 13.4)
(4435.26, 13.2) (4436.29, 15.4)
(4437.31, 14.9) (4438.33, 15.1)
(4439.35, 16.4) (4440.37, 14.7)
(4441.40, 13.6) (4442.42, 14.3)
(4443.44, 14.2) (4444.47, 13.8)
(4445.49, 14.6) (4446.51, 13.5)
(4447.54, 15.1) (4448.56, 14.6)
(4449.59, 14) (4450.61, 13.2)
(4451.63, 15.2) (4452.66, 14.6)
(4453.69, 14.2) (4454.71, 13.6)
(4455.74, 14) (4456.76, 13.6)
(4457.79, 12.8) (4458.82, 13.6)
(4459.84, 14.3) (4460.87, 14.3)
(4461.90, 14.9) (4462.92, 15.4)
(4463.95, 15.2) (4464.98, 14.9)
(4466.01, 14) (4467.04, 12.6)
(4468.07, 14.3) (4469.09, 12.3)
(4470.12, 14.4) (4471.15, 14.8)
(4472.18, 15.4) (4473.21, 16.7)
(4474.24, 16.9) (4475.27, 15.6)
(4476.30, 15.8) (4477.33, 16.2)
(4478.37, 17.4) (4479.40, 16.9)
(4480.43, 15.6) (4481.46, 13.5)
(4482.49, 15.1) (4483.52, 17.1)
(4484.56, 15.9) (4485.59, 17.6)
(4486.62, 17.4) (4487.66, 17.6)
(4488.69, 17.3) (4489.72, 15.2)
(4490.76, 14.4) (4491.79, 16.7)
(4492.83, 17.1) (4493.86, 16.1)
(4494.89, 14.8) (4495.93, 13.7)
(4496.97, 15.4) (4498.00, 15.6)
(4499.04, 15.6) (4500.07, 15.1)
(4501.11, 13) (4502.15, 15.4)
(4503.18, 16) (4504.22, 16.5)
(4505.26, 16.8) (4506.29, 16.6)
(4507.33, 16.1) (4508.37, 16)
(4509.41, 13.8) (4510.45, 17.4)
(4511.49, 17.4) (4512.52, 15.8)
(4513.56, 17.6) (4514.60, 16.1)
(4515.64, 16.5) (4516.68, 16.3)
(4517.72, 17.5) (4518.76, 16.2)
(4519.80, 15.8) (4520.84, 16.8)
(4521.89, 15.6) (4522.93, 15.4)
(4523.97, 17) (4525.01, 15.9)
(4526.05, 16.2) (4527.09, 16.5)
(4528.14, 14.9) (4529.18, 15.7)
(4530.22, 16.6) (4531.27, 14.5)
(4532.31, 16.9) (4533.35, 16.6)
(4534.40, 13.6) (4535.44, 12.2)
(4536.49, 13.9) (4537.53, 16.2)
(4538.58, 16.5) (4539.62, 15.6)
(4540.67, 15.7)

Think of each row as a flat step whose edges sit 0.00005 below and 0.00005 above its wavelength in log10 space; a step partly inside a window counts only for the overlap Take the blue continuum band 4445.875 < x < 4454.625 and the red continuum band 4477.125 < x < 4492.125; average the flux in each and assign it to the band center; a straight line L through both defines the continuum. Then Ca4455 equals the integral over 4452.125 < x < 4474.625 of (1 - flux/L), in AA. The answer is 1.0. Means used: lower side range 14.3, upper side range 16.3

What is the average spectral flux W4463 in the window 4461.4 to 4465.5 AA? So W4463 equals 15.1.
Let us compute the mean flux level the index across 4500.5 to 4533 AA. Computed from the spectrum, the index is 16.1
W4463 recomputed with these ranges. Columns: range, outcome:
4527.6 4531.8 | 15.4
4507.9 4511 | 15.7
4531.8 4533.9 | 16.7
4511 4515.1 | 16.8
